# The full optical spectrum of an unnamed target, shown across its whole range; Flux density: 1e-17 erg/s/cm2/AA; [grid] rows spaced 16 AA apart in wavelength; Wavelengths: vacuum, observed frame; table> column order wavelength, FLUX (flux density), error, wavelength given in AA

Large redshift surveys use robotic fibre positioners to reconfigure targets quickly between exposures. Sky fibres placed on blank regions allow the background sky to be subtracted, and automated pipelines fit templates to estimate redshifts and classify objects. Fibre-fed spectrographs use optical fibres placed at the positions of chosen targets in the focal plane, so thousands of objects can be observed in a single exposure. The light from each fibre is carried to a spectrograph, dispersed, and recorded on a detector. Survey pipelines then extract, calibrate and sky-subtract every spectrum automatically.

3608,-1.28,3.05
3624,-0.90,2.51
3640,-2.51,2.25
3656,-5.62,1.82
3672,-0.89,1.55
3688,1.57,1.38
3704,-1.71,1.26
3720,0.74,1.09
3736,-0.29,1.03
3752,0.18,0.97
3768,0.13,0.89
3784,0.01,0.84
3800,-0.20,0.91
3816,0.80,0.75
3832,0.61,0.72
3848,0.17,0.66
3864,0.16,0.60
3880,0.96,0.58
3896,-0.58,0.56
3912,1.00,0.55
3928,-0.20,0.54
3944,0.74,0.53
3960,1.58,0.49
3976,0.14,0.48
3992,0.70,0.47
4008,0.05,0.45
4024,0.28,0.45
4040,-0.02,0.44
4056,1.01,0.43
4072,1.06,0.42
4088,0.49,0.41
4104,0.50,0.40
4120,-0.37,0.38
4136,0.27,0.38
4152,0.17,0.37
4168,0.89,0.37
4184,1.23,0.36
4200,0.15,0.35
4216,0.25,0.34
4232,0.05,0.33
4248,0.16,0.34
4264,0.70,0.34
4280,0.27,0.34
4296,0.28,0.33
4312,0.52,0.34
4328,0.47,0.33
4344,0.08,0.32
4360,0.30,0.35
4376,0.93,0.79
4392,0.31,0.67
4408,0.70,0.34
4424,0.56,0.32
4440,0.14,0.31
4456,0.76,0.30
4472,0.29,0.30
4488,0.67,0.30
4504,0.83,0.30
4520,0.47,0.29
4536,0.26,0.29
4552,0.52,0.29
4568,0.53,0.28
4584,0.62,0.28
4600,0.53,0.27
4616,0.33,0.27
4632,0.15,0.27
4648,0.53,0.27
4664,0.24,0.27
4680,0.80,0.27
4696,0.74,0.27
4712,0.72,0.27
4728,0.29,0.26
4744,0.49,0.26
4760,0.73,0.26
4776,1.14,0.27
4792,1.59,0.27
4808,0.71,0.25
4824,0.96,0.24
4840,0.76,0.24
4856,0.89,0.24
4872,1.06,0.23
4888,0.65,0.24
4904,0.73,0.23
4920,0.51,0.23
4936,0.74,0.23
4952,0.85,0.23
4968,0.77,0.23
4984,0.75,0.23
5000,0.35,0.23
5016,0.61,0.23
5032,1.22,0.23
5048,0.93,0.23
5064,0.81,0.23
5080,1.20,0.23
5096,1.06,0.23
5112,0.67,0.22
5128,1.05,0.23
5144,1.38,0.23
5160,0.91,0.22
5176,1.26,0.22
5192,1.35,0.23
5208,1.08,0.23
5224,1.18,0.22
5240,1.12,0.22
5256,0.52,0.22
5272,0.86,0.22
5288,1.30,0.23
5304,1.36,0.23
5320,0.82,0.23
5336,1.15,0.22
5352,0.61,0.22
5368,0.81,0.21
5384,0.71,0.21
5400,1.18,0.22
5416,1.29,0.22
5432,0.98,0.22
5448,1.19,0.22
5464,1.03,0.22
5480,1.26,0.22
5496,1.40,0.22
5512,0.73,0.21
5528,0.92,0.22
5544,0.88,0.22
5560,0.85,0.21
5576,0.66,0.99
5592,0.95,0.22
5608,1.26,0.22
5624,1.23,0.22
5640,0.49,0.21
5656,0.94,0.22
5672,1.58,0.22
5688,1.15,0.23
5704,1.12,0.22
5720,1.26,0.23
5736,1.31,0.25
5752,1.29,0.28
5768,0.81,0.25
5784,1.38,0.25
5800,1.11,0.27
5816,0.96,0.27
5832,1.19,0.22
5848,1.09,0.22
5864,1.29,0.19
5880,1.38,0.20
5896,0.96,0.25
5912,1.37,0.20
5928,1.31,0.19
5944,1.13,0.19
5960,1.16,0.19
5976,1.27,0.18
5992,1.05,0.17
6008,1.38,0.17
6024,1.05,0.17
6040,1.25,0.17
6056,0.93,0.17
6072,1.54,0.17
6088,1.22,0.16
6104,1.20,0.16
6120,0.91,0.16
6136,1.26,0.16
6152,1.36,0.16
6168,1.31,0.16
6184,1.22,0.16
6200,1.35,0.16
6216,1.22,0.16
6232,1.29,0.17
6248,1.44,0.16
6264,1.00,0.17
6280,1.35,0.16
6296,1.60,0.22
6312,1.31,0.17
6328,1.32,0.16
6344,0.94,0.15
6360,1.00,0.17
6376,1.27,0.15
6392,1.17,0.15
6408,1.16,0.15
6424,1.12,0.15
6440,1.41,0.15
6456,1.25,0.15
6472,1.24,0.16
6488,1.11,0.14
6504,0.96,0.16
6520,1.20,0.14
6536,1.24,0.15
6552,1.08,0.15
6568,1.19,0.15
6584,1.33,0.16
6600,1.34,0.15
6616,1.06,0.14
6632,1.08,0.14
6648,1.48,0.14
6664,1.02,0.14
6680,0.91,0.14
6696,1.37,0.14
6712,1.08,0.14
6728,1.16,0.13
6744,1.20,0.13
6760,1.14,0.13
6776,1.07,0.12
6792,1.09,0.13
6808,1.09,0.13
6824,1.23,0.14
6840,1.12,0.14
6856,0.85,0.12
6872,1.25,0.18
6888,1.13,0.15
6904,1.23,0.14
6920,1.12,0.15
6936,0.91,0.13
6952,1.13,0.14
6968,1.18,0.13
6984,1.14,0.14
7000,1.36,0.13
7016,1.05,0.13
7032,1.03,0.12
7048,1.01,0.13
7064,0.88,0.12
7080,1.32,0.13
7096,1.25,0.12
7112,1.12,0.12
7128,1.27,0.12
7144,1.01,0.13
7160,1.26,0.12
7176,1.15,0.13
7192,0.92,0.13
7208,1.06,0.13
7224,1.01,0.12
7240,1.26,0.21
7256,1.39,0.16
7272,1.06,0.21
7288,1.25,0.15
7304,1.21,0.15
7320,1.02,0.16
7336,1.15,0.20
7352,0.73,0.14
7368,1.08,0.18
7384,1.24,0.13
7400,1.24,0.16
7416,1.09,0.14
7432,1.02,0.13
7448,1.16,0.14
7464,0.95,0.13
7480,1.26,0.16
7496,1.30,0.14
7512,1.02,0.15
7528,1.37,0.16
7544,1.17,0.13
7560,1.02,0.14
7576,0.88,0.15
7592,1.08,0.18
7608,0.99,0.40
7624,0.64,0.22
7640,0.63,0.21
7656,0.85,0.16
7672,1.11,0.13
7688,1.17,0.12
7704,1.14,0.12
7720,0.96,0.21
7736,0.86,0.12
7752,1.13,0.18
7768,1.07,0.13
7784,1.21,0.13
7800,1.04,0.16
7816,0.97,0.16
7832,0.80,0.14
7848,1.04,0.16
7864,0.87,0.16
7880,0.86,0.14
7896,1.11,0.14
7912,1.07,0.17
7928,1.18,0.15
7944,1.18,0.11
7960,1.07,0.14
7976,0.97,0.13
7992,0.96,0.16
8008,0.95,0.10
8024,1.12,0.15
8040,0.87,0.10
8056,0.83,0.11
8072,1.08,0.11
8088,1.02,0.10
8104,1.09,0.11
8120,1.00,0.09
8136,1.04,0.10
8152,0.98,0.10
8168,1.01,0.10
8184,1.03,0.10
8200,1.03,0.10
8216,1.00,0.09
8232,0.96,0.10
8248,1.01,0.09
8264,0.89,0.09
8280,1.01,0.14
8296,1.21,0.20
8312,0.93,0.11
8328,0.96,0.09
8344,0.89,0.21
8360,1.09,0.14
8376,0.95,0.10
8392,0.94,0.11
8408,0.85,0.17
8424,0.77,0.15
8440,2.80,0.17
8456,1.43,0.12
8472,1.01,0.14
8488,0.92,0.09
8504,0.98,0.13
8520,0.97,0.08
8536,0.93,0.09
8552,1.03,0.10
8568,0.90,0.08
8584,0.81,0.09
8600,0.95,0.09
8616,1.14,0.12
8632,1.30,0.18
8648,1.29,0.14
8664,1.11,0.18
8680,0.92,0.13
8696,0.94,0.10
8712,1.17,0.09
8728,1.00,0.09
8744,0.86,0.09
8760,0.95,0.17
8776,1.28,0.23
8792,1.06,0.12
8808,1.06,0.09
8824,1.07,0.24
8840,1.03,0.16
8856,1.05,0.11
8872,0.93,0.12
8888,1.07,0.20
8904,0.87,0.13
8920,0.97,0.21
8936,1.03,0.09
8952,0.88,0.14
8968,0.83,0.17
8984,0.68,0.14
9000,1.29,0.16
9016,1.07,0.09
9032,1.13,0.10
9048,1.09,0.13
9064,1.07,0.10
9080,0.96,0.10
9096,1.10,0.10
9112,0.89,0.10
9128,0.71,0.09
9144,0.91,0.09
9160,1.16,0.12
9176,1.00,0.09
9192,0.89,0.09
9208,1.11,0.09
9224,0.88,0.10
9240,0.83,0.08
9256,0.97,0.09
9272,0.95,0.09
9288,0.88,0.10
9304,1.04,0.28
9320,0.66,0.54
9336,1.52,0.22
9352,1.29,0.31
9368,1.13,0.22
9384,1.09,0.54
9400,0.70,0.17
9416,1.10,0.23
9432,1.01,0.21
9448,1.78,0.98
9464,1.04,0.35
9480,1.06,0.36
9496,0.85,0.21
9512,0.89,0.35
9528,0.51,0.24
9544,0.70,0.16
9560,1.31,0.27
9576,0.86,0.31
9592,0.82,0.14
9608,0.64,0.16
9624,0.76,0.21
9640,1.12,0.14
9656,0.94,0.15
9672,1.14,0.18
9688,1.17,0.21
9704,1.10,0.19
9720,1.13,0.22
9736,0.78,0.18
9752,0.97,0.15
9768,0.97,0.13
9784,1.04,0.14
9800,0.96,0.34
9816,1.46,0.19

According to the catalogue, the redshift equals 0.28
